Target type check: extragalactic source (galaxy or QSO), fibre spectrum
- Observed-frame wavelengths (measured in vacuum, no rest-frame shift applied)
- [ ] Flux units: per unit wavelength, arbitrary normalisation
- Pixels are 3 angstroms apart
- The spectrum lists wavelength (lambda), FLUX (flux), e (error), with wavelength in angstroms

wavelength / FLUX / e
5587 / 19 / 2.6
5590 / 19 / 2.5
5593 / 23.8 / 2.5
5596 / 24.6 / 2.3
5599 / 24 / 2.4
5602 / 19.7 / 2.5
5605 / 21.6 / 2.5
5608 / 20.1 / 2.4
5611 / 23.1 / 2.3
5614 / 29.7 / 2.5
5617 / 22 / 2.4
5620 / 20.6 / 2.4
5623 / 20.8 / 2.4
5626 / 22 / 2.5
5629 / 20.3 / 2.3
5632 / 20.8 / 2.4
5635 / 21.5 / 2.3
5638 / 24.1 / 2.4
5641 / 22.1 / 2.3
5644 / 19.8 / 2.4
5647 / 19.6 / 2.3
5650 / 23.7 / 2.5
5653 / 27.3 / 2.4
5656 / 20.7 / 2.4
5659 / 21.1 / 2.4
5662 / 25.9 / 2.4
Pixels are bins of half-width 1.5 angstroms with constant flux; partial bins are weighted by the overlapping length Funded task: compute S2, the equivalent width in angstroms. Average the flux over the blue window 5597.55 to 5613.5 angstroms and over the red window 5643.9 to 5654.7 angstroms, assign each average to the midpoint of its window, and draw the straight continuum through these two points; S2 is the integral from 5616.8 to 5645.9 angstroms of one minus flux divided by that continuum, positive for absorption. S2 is 1.6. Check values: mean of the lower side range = 22.2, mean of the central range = 21.3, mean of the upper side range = 22.9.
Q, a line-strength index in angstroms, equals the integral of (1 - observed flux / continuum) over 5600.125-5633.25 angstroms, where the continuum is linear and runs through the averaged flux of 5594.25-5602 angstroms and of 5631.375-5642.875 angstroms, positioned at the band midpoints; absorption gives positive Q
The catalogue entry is 1.3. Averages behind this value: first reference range 23.4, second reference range 22.2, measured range 21.9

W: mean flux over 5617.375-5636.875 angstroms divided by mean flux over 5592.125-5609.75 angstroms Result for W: 0.95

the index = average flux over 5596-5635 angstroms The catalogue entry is 22.1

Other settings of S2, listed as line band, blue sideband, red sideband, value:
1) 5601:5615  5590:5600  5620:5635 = -0.2 angstroms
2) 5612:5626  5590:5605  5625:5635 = -1.0 angstroms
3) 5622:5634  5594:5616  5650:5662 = 1.2 angstroms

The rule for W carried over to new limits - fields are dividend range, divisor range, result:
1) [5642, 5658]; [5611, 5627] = 0.96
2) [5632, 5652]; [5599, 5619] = 0.96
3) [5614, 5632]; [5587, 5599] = 0.98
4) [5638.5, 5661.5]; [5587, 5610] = 1.03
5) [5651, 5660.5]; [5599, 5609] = 1.10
